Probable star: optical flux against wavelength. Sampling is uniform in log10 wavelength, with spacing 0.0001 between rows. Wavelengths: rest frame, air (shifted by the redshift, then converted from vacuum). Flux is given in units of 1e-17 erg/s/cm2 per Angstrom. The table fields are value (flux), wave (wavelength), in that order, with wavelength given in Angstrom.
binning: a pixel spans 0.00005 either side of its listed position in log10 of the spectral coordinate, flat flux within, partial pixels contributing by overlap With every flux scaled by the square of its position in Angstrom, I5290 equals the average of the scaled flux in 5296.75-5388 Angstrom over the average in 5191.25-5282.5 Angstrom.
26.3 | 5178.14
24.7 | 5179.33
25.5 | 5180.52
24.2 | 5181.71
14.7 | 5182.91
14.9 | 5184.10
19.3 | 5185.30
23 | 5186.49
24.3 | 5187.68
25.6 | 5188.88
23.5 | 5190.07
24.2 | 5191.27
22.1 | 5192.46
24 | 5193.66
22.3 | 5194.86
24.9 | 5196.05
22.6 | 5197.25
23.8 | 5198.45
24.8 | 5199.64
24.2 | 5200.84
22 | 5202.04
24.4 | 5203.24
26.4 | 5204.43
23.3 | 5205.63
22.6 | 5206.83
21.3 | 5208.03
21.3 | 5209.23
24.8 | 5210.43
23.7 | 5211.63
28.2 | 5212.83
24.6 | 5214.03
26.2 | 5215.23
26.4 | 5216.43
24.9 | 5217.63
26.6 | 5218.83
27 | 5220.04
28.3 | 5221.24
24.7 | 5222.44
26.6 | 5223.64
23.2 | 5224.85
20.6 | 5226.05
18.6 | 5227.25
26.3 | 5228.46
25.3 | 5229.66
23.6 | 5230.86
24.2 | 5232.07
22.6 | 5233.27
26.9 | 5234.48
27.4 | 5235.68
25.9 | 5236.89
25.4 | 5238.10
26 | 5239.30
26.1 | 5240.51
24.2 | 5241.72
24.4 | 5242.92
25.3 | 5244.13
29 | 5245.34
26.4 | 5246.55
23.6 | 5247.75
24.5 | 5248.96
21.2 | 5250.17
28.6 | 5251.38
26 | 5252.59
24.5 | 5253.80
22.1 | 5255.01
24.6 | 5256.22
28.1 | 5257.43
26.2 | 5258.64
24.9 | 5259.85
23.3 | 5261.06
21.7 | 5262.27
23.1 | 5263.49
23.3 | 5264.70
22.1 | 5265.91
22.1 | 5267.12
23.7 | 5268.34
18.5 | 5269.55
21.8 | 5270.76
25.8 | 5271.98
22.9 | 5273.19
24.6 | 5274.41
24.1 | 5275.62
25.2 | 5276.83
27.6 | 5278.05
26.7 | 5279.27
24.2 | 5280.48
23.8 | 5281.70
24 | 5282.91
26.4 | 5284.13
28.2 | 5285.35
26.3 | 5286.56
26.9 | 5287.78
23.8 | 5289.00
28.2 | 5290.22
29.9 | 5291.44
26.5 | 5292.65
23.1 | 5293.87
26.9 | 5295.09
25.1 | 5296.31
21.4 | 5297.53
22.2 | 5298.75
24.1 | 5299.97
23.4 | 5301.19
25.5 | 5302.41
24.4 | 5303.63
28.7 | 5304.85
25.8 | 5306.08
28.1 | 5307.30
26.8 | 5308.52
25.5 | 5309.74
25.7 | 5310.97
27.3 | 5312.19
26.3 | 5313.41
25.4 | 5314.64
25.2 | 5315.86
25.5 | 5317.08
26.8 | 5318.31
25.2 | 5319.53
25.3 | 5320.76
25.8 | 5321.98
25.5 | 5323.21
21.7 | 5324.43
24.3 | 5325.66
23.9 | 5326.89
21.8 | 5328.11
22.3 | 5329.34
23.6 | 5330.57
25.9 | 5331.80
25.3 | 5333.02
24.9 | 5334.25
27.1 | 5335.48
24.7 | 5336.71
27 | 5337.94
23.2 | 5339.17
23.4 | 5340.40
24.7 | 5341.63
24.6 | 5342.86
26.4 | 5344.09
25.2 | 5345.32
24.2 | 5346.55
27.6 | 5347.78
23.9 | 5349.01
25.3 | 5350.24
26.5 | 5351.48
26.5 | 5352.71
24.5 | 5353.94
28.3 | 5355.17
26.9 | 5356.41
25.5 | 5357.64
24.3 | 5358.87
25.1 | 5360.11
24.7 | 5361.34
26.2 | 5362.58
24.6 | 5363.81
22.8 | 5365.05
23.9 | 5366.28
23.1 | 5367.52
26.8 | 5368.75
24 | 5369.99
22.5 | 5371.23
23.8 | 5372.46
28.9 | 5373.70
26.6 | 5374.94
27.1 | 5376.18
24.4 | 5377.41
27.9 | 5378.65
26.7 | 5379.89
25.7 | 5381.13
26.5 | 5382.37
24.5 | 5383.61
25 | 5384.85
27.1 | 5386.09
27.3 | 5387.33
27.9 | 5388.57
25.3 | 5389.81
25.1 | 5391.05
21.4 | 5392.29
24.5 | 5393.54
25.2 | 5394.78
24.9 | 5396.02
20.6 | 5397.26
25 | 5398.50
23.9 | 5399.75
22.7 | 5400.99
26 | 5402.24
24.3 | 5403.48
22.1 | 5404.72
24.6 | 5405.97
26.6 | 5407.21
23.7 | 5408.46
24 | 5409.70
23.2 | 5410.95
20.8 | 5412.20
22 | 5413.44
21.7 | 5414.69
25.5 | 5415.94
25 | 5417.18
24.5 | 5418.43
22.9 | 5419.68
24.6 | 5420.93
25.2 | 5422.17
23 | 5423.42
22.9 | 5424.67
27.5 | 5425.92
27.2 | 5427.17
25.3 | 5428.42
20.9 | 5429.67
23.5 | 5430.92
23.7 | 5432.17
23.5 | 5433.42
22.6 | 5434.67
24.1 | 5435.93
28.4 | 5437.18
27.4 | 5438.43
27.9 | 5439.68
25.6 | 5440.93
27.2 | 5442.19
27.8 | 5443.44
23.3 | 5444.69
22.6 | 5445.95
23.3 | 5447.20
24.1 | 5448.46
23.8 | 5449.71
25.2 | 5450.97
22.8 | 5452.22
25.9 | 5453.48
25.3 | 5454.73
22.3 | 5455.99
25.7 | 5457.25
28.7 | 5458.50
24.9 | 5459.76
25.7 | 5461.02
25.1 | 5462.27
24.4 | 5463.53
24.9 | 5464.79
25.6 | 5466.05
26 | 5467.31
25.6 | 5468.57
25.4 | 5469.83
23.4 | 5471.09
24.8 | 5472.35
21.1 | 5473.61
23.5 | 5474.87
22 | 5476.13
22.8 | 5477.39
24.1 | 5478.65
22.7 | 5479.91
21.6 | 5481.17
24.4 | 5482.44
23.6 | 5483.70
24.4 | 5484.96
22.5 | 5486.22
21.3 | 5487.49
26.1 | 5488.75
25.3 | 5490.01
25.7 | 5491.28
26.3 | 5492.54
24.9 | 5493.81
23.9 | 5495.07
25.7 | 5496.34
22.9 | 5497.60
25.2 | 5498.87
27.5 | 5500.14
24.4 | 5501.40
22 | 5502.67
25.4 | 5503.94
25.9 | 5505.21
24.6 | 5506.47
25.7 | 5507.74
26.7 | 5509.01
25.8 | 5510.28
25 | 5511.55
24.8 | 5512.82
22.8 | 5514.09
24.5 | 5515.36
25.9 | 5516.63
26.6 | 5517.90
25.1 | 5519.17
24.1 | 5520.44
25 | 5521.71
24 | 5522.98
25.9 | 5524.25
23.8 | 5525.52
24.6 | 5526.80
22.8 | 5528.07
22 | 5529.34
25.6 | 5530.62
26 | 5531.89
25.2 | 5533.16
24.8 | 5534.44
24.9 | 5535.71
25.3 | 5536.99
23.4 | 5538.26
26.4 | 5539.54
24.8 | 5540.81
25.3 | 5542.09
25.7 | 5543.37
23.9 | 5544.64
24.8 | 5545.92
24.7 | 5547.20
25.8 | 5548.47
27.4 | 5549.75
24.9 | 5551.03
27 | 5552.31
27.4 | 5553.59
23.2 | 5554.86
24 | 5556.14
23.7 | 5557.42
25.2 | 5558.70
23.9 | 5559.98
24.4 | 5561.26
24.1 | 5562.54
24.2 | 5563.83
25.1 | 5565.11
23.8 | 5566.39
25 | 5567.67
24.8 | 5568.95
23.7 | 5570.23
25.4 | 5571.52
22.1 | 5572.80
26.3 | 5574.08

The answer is 1.1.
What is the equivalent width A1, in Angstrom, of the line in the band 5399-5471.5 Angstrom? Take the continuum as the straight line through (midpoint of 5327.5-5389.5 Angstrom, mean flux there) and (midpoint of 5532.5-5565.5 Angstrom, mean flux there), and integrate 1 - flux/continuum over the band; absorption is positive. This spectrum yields 1.7 Angstrom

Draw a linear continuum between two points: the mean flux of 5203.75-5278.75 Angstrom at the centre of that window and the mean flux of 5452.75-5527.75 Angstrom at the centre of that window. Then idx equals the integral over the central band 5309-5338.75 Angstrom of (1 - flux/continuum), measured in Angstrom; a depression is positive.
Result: -0.6 Angstrom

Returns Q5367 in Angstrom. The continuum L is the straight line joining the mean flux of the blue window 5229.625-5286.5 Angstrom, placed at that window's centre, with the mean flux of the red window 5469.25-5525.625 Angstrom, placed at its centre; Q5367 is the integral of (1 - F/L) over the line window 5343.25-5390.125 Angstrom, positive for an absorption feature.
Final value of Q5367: -2.0 Angstrom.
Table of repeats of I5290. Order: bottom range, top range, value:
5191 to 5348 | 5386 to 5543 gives 1.07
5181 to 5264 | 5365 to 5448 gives 1.09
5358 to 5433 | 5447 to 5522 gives 1.03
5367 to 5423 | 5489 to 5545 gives 1.06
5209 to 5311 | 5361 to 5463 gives 1.05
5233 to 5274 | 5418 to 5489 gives 1.08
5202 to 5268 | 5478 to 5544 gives 1.11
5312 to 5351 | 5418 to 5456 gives 1.03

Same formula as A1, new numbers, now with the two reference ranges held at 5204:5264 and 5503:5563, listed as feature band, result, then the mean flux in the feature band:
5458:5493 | 0.8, 24.3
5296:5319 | -0.6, 25.4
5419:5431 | 0.3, 24.3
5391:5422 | 1.4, 23.8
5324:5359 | -0.2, 25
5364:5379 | -0.1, 25.1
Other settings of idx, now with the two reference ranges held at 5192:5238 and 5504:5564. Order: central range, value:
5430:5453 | 0.00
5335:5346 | -0.23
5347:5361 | -0.67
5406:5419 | 0.52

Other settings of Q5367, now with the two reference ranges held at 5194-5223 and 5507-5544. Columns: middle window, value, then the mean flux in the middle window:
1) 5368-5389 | -1.1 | 26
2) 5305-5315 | -0.7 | 26.5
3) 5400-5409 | 0.2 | 24.3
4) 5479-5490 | 0.6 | 23.5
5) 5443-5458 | 0.3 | 24.3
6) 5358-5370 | 0.1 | 24.6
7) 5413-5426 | 0.4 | 24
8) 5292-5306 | 0.0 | 24.7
